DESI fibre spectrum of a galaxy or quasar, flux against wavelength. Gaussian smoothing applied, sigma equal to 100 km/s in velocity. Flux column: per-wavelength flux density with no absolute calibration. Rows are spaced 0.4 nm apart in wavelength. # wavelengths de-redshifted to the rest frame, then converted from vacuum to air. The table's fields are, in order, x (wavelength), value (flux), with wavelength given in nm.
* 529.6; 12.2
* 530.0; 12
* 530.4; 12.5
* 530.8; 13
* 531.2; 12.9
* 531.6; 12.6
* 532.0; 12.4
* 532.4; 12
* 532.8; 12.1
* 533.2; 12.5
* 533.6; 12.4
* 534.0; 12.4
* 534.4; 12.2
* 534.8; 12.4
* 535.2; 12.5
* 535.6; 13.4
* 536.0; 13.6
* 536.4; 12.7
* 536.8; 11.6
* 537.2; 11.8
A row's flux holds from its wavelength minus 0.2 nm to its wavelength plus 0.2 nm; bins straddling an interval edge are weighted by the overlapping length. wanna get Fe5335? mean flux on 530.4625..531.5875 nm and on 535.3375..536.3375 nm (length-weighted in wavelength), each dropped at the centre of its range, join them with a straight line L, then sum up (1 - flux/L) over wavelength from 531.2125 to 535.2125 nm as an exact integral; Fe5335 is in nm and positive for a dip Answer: 0.21 nm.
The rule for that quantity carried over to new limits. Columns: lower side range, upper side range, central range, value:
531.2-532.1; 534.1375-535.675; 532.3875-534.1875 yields 0.038 nm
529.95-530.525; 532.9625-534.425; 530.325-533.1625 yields -0.039 nm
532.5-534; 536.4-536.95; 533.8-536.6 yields -0.140 nm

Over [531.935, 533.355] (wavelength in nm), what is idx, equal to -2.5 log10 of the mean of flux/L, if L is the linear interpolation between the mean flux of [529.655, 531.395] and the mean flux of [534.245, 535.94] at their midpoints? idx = 0.04 mag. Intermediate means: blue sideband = 12.6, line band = 12.2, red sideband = 12.7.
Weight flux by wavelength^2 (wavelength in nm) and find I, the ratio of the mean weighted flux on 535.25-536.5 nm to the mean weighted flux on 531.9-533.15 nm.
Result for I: 1.1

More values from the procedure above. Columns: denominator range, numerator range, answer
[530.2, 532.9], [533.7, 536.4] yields 1.03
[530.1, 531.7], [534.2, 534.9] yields 0.98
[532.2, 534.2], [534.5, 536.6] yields 1.06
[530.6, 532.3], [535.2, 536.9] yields 1.03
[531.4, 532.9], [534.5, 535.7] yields 1.04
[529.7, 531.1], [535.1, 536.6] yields 1.07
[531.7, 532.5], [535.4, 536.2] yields 1.12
